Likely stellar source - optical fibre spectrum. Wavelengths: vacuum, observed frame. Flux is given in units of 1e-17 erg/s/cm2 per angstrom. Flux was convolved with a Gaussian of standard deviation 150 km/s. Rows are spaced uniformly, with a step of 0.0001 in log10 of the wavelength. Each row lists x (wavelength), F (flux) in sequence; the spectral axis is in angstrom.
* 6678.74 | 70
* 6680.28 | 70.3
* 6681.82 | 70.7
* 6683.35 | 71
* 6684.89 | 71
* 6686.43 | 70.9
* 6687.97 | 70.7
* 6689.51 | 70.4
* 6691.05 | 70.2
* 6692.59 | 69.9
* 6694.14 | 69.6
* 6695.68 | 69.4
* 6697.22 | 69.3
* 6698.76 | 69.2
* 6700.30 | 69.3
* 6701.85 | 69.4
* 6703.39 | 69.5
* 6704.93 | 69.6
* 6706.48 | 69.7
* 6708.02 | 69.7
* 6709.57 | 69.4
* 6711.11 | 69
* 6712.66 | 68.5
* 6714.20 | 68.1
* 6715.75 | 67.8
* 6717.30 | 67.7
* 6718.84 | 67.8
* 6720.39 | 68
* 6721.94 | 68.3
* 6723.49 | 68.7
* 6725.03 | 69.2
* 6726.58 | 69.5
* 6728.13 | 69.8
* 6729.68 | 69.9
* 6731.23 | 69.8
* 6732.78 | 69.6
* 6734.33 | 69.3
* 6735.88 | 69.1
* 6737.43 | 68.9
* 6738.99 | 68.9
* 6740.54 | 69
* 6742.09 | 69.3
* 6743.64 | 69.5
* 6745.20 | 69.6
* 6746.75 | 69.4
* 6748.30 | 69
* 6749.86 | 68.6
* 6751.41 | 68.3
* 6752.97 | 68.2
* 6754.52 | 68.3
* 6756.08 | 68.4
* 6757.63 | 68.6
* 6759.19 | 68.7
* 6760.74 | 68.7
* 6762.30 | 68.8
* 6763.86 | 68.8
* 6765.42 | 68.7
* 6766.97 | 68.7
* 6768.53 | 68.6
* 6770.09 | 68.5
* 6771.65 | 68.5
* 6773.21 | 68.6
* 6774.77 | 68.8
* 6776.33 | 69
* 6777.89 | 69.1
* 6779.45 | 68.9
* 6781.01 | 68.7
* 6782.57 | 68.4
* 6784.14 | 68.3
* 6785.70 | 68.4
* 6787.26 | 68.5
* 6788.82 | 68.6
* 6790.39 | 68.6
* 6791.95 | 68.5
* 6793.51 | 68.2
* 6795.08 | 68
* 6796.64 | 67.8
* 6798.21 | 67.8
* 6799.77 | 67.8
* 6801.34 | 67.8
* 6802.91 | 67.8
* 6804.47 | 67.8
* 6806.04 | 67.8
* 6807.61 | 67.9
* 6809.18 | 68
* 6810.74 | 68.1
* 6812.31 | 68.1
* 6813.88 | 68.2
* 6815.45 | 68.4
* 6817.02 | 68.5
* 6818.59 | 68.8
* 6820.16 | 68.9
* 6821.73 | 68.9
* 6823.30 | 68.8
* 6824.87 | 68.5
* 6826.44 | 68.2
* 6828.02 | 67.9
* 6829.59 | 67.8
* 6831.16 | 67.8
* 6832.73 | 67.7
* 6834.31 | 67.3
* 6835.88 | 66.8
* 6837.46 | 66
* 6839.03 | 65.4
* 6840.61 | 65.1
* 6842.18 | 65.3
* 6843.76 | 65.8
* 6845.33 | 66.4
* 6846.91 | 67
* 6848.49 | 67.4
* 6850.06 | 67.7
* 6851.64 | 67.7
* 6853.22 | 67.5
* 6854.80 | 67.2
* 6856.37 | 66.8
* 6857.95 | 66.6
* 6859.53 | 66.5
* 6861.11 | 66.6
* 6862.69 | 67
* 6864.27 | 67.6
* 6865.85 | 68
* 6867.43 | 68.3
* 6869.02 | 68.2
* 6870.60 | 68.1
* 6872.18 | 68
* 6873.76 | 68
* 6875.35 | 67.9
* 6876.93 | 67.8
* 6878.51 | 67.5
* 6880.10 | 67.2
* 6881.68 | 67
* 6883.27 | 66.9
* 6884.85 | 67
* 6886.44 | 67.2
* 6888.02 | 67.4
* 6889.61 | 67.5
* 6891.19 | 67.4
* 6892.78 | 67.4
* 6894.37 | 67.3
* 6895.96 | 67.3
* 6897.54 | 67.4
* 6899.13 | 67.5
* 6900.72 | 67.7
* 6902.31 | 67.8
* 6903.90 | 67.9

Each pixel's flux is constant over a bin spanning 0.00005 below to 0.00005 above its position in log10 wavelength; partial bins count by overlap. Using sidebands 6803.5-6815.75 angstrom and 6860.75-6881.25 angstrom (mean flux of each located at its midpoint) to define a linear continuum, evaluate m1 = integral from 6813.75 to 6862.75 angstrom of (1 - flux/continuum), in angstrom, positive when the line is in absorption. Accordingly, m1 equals 0.41 angstrom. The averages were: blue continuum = 68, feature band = 67.3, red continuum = 67.7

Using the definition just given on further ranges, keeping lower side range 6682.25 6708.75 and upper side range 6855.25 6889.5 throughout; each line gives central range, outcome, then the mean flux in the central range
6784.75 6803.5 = 0.1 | 68.2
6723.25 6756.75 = 0.1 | 69.1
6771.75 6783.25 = 0.0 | 68.8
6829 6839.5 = 0.1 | 67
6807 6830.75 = -0.1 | 68.3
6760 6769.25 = 0.0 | 68.7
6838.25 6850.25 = 0.3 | 66.2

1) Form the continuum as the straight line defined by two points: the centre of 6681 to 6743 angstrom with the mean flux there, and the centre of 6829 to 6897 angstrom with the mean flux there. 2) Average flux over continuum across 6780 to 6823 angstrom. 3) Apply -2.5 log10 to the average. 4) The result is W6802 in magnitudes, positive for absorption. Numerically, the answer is 0.00 mag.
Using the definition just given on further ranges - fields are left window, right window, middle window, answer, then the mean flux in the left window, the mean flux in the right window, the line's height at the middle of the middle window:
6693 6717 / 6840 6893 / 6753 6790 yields -0.005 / 69.1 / 67.2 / 68.3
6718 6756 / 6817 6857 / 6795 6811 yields 0.000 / 69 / 67.3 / 67.9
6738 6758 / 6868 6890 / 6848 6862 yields 0.010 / 68.9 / 67.5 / 67.8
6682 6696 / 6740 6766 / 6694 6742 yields 0.010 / 70.4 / 68.8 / 69.7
